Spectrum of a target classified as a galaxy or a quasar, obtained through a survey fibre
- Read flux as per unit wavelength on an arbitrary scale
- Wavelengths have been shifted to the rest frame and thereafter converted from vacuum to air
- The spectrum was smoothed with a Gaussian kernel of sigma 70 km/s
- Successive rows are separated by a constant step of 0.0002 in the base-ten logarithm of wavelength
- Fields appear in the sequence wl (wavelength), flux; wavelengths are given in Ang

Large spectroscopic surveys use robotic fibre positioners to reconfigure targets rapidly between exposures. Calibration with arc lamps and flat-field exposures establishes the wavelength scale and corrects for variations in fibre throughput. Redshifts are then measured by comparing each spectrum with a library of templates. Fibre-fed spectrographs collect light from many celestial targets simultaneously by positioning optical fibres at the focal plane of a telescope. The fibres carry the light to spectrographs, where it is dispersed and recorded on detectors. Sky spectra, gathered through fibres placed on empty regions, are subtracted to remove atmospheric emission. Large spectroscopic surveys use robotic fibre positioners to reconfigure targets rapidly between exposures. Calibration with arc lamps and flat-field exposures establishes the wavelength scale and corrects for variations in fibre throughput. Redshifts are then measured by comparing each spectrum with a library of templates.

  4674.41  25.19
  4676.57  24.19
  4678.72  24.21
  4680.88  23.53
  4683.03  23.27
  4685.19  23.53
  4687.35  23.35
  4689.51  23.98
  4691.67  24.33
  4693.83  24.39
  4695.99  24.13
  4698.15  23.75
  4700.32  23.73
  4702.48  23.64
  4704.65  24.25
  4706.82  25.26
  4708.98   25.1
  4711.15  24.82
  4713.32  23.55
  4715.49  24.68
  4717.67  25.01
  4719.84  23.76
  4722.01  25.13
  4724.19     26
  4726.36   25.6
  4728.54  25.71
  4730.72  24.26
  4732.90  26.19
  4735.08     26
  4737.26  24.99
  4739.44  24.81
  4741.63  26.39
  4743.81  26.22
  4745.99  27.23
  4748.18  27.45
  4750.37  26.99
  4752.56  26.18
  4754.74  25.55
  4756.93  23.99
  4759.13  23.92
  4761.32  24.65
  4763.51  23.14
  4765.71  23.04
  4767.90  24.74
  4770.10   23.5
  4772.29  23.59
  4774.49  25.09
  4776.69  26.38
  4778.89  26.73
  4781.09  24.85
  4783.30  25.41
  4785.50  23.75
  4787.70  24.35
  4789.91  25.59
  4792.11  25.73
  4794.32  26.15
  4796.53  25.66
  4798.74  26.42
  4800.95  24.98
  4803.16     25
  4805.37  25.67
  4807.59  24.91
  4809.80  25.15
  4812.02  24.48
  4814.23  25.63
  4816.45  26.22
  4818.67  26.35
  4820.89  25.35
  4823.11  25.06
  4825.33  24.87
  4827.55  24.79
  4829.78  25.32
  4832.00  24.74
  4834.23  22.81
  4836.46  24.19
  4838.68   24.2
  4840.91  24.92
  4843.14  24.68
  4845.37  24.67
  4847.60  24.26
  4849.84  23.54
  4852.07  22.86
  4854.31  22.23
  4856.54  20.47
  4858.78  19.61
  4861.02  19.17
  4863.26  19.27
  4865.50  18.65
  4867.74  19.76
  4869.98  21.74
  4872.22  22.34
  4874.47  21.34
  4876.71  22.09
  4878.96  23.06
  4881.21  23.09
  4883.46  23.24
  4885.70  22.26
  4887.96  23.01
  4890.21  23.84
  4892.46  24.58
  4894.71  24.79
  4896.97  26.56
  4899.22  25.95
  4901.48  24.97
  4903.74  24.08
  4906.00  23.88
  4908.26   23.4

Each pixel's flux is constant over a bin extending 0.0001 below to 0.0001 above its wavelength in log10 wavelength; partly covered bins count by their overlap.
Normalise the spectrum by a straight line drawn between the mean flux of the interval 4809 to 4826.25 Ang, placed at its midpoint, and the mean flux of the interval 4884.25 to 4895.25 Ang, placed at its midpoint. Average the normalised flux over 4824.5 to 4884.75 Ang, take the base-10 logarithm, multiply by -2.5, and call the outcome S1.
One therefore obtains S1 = 0.086 mag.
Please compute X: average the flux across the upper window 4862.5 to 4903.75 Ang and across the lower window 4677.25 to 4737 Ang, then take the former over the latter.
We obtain 0.93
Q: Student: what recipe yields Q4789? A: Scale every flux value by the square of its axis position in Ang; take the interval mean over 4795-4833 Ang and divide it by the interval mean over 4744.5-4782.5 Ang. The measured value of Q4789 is 1.03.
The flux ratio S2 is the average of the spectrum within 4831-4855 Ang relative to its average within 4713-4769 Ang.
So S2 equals 0.9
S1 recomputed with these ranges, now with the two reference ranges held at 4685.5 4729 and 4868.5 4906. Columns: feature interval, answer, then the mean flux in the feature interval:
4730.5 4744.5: -0.06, 25.6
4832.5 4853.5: -0.01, 24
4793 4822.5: -0.07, 25.5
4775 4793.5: -0.06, 25.4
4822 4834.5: -0.04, 24.7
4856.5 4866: 0.22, 19.4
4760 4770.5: 0.02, 23.8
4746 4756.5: -0.09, 26.5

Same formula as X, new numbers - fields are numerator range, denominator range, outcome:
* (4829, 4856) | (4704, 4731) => 0.96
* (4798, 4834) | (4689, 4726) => 1.03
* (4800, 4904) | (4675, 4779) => 0.95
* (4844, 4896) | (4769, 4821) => 0.88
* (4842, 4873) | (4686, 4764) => 0.87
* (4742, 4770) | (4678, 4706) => 1.06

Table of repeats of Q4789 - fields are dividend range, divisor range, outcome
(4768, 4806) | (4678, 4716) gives 1.09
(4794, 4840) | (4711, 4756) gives 1.02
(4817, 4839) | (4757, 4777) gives 1.06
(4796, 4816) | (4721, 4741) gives 1.03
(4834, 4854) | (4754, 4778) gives 1.02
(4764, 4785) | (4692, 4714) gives 1.05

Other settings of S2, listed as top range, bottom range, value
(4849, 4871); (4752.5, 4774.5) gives 0.86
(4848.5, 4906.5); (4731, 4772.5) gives 0.89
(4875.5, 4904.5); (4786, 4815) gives 0.95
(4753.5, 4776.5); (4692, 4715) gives 1.00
